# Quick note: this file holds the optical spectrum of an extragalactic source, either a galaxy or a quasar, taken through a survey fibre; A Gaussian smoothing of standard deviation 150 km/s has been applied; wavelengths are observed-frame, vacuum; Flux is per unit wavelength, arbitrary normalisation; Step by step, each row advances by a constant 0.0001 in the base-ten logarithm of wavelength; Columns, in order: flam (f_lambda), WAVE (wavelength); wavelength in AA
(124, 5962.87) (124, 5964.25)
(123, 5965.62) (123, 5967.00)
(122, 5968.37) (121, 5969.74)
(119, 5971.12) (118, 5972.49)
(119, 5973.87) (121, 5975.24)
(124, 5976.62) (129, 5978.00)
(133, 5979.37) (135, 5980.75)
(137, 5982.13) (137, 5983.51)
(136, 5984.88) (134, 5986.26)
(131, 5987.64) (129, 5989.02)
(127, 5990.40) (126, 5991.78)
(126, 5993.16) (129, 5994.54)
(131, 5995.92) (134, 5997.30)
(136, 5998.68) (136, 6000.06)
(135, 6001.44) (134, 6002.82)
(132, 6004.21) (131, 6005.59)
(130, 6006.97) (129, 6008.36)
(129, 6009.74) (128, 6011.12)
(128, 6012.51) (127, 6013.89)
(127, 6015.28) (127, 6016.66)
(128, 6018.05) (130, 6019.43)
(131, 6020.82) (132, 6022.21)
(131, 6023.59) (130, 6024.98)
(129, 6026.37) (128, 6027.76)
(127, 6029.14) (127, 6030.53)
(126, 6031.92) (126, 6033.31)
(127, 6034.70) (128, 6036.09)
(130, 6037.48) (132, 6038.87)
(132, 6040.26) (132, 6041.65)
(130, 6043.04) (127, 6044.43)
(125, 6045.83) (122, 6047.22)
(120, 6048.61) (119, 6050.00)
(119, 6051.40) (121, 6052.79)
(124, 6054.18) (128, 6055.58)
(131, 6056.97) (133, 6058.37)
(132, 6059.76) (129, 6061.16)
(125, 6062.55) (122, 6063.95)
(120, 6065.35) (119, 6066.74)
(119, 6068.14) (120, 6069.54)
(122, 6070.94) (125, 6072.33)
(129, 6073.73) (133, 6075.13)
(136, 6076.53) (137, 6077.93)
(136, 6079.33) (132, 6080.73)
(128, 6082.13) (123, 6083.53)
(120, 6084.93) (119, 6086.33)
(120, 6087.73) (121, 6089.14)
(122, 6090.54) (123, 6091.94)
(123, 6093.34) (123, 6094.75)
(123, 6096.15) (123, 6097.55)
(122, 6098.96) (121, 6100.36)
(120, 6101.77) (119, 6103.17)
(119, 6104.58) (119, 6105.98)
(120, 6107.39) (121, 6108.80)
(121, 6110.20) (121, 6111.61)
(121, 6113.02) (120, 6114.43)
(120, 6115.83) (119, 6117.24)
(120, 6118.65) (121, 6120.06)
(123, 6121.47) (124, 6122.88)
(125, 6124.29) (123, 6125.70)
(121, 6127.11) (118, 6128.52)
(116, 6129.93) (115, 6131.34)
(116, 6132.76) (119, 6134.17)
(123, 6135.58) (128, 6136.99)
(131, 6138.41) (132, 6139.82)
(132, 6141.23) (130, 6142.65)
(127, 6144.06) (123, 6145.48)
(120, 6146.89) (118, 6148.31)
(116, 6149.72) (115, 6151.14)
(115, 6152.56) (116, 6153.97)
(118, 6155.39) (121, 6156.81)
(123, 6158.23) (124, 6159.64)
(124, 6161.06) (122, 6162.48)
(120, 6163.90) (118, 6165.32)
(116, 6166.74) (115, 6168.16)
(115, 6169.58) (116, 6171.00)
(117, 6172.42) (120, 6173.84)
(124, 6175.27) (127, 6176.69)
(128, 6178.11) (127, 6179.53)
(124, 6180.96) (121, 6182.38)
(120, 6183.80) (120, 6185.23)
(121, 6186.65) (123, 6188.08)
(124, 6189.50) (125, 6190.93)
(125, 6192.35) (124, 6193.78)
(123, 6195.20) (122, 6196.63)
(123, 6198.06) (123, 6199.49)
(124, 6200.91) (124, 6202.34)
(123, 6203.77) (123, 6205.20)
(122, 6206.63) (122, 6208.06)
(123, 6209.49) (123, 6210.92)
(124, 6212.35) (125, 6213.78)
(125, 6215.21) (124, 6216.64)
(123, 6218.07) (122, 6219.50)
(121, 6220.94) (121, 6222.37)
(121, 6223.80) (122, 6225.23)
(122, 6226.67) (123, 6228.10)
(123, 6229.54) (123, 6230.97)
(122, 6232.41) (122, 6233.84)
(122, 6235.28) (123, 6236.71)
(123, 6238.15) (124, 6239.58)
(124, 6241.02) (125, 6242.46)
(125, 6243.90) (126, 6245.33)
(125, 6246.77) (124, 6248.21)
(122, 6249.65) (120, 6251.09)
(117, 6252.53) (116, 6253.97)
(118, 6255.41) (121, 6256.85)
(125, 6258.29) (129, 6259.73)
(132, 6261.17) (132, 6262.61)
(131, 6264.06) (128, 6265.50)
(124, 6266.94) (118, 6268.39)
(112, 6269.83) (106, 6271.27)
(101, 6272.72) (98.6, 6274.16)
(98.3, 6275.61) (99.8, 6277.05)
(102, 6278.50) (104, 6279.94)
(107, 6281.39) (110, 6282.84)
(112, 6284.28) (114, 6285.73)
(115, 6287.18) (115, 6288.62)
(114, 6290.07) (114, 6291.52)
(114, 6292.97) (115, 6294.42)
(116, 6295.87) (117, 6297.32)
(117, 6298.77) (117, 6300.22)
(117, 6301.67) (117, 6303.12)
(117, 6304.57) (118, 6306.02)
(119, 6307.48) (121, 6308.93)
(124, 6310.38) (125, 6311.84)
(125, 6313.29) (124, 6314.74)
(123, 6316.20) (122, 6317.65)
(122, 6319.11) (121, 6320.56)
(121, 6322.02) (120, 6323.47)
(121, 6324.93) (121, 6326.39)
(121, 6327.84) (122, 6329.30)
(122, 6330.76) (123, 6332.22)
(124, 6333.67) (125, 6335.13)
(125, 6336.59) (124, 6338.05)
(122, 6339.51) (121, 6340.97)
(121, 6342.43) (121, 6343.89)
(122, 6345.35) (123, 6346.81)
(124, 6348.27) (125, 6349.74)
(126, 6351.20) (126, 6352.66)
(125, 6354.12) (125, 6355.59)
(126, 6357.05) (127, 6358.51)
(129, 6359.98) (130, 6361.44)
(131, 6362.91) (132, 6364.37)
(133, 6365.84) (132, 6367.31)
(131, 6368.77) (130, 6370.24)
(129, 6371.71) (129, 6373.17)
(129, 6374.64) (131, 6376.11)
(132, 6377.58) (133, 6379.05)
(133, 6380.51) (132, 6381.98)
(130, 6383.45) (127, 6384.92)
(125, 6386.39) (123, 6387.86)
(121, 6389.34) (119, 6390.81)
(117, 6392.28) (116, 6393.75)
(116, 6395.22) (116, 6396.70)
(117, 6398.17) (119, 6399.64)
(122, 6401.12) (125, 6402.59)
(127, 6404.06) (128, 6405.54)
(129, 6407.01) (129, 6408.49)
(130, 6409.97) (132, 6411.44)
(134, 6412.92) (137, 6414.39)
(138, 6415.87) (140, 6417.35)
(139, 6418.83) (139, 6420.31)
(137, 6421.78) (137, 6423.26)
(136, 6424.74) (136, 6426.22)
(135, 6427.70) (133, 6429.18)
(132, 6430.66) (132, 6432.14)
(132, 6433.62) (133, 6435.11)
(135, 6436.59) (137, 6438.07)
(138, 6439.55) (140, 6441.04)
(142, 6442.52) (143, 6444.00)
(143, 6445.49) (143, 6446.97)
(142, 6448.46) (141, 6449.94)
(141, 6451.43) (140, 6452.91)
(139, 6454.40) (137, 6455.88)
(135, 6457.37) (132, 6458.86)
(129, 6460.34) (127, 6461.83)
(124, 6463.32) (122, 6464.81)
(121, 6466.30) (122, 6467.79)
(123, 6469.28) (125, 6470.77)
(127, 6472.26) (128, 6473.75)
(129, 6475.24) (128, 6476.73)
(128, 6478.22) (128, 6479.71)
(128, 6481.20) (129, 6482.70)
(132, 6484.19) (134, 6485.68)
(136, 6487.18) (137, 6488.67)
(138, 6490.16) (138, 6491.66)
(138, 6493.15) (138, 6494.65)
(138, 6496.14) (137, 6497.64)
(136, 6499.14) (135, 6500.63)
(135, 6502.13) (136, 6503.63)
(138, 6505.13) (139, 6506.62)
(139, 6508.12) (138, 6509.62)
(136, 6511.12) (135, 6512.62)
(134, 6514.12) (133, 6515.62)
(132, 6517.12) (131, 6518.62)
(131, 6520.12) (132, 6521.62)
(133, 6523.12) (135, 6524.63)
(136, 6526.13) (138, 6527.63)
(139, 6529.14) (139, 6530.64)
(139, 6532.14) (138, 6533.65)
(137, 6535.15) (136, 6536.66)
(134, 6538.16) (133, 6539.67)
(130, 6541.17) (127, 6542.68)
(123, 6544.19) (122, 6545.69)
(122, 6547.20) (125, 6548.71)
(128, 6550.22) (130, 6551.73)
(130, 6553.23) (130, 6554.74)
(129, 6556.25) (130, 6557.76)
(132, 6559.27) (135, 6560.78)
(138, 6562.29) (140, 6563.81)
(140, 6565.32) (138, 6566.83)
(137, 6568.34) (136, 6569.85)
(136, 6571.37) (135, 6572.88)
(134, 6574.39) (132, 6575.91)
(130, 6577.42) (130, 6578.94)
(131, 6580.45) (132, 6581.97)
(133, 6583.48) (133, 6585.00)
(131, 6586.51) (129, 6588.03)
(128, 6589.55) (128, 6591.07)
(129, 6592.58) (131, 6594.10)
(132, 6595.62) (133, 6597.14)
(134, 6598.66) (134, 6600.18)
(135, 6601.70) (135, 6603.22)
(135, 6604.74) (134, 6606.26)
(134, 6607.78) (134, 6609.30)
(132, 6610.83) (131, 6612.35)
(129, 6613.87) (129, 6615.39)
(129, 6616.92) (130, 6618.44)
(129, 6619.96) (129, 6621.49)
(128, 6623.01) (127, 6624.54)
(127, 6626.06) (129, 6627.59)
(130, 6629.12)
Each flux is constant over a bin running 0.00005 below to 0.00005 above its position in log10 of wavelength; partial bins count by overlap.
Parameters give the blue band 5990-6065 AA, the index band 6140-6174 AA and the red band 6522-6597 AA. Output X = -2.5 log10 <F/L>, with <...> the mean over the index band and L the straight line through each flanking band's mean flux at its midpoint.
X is 0.08 mag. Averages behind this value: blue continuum 128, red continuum 133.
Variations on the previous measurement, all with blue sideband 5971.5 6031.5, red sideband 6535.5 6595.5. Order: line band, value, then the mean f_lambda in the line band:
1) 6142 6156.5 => 0.09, 120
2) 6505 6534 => -0.04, 136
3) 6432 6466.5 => -0.04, 136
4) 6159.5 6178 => 0.09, 120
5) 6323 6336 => 0.07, 122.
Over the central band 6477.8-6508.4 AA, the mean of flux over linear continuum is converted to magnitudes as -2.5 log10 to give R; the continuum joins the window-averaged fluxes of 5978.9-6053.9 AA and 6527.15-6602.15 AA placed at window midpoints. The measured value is -0.03 mag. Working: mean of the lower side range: 129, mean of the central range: 135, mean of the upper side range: 132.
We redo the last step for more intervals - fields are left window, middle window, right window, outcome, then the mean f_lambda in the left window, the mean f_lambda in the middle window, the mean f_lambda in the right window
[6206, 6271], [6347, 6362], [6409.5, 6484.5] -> 0.023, 123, 126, 134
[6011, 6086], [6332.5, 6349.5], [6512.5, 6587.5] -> 0.064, 127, 123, 133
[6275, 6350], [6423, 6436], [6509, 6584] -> -0.069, 118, 134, 133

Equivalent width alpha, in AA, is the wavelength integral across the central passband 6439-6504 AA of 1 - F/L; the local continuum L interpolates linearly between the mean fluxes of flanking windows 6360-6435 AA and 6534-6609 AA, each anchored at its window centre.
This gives -1.5 AA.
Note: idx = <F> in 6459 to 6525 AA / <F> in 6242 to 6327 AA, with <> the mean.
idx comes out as 1.1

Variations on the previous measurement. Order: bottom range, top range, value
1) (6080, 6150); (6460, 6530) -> 1.08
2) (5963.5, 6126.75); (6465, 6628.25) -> 1.05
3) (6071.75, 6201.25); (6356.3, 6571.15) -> 1.08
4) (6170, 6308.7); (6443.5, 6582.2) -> 1.11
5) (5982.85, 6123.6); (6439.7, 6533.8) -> 1.06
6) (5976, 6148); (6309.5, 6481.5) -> 1.02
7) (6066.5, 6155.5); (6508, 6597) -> 1.08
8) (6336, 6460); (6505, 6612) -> 1.02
